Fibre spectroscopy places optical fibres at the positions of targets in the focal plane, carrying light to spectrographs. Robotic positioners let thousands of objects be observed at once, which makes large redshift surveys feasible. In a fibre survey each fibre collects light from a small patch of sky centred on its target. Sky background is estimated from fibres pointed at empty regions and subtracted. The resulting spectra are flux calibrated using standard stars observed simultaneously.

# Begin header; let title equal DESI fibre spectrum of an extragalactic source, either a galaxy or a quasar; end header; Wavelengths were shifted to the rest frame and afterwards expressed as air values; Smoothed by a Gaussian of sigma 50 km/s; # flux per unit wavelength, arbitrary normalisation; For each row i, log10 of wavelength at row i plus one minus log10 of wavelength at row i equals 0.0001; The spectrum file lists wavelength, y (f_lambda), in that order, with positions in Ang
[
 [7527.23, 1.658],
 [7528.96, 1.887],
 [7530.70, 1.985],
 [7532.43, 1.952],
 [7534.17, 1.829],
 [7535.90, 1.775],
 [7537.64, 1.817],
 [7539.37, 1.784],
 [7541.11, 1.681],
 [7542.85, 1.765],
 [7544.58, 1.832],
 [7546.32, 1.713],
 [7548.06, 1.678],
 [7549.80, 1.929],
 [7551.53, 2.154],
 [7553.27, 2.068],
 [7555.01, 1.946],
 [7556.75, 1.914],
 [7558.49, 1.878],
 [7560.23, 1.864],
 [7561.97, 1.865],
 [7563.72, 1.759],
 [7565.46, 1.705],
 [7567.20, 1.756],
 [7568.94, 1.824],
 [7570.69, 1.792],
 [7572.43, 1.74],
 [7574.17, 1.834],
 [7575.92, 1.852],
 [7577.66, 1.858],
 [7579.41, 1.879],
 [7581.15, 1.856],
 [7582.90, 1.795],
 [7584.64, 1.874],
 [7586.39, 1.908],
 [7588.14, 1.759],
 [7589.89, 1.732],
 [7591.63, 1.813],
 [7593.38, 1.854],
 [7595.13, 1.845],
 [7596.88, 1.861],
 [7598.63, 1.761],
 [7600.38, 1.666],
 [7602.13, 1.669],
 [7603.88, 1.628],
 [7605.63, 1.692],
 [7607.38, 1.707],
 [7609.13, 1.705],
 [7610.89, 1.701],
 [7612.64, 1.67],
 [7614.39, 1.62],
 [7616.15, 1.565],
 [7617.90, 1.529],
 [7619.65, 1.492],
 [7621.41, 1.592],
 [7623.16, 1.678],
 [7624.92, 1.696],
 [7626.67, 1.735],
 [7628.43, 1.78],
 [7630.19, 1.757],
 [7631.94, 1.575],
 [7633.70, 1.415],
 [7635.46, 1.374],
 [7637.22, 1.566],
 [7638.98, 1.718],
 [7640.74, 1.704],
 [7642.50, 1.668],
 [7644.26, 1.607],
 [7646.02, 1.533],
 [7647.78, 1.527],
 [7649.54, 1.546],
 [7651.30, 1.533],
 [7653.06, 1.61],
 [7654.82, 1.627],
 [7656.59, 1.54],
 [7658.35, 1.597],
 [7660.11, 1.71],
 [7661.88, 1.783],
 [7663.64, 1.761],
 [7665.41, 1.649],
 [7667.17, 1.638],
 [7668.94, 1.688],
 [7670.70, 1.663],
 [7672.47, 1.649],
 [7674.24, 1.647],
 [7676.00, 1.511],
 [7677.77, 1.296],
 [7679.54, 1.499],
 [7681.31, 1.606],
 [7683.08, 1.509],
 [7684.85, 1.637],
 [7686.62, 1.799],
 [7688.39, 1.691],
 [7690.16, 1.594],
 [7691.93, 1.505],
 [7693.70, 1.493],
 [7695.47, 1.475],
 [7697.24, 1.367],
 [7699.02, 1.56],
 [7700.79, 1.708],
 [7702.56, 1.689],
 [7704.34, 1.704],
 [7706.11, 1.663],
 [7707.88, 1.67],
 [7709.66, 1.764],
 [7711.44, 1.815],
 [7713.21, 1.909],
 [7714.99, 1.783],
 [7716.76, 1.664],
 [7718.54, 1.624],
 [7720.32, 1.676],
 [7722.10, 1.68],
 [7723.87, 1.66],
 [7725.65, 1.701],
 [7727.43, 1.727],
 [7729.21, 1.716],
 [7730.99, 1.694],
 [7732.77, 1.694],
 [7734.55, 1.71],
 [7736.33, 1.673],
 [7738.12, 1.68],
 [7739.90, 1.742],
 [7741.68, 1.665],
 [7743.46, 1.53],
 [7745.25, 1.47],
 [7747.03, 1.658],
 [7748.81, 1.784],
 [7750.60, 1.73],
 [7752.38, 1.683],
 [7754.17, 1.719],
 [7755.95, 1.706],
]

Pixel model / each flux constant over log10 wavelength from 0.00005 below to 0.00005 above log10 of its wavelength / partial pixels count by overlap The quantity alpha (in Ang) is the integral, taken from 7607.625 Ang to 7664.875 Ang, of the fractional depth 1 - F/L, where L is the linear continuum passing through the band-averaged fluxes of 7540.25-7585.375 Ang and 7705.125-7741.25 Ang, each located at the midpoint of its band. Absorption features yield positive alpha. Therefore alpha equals 5.1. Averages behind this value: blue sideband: 1.84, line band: 1.62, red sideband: 1.71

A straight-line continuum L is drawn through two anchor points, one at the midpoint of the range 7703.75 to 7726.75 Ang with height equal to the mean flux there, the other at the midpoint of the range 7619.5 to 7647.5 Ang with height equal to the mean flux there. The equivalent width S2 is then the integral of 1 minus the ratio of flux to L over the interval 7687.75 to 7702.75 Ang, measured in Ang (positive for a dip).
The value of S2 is 1.2 Ang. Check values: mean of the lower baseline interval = 1.62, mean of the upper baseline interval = 1.72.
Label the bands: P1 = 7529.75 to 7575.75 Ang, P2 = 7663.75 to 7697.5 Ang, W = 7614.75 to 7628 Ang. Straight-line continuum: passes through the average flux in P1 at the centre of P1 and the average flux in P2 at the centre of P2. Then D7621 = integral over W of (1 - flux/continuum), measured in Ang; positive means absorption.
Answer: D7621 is 0.6 Ang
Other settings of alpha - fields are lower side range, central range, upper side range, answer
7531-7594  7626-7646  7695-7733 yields 1.58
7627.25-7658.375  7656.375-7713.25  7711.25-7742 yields 0.88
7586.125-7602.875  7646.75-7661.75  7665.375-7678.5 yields 0.37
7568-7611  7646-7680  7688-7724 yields 1.96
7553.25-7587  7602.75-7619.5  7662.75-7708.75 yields 1.12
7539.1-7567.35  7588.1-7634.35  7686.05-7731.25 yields 2.41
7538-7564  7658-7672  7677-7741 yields 0.16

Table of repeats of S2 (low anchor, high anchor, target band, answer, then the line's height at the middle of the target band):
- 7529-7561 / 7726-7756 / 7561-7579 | 0.40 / 1.84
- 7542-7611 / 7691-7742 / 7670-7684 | 1.34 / 1.71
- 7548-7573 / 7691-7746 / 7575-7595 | -0.02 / 1.83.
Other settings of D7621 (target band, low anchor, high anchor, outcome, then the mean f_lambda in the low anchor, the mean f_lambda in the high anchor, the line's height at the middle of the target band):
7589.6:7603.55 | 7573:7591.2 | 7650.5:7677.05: 0.2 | 1.83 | 1.64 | 1.8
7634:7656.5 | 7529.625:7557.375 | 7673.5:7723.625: 1.7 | 1.86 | 1.63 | 1.71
